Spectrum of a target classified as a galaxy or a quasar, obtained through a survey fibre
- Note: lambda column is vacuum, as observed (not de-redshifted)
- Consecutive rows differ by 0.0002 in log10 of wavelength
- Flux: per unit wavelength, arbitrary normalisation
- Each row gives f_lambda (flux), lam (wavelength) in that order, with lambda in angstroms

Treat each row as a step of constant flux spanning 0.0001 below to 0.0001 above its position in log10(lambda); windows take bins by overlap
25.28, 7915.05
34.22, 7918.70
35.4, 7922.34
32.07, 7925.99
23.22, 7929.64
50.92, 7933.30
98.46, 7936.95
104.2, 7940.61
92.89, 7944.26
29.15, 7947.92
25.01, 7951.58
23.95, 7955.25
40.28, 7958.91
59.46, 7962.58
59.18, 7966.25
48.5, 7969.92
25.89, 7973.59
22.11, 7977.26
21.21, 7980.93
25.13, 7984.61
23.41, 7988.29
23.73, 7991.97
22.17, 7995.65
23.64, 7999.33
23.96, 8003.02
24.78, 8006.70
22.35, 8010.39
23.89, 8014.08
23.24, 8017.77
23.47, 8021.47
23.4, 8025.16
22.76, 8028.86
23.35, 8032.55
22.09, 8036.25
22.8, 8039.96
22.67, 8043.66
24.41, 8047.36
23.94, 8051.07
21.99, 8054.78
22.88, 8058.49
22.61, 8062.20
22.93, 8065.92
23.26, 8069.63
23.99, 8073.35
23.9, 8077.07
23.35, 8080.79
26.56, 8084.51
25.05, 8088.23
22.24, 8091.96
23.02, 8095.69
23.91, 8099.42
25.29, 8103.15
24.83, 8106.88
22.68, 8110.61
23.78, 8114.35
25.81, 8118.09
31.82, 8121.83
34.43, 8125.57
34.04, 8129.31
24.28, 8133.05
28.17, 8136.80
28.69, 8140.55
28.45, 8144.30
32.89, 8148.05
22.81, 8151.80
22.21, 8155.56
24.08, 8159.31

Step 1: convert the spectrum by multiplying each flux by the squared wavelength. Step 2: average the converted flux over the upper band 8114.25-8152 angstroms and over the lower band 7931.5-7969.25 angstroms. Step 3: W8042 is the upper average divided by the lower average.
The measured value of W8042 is 0.53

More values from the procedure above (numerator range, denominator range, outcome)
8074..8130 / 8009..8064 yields 1.14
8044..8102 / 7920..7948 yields 0.41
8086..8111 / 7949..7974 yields 0.61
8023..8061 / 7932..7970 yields 0.41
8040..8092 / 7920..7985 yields 0.53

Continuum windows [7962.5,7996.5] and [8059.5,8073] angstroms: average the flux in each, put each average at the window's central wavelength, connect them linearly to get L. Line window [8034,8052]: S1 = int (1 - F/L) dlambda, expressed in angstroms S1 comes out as 1.61 angstroms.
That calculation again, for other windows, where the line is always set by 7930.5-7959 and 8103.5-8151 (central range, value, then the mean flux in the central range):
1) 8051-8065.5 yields 6.1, 22.7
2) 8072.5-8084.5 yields 4.0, 24.2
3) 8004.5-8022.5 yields 8.9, 23.6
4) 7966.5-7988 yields 9.1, 30.5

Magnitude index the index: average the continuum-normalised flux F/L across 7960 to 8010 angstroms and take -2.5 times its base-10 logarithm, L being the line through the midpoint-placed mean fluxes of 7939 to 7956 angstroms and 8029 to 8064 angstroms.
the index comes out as 0.40 mag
